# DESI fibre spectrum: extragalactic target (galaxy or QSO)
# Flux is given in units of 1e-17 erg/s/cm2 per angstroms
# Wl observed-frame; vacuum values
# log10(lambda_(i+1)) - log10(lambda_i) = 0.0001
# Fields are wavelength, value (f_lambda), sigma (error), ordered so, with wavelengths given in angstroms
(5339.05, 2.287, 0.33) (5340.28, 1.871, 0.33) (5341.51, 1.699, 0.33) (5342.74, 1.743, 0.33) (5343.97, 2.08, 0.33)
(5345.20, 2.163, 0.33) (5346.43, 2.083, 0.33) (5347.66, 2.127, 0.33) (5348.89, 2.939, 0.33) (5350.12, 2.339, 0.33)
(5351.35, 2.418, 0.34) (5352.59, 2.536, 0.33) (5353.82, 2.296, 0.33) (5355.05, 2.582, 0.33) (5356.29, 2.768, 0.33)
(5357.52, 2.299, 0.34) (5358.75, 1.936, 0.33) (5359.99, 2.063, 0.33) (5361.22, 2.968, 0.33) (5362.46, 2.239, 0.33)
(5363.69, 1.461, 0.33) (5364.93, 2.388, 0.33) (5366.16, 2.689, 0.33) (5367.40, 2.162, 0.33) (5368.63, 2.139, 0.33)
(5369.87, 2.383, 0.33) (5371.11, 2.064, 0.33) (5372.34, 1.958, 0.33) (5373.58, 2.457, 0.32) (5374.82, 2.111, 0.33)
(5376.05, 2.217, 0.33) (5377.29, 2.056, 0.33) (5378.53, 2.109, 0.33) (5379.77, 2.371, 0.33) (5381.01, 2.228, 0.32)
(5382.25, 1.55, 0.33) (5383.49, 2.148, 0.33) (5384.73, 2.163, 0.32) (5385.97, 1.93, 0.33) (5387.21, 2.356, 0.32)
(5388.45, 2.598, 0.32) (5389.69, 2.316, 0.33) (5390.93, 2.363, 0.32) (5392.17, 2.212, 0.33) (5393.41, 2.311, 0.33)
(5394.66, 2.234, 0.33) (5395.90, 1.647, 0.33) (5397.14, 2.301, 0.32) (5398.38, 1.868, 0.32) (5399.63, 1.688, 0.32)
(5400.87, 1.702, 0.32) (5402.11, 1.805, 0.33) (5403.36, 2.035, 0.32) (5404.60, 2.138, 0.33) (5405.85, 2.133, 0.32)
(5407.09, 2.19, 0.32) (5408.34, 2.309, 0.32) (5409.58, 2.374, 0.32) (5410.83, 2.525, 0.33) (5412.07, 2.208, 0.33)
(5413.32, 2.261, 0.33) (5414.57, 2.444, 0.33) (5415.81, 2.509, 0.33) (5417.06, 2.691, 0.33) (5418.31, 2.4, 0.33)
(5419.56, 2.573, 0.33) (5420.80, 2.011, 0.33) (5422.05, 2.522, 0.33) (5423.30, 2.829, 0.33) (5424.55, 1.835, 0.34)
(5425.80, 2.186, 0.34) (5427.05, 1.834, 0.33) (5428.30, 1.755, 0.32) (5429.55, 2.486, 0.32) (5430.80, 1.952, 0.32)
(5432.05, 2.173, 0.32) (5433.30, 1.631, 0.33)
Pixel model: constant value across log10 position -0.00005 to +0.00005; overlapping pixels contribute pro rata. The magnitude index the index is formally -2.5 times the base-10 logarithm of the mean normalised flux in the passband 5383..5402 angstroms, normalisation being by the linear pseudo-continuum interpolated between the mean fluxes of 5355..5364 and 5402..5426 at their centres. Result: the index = 0.094 mag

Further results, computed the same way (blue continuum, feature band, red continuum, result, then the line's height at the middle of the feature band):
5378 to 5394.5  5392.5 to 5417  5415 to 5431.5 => 0.04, 2.24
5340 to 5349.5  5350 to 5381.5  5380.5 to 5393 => -0.07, 2.14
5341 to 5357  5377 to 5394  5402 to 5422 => 0.05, 2.3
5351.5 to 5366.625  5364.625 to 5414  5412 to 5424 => 0.11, 2.4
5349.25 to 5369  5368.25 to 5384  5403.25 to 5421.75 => 0.10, 2.34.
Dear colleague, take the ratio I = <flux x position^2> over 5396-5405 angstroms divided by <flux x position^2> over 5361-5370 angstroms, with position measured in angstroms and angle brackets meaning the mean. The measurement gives 0.9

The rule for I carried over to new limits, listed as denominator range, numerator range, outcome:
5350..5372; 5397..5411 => 0.91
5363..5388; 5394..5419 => 1.02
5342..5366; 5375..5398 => 0.96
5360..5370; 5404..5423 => 1.05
